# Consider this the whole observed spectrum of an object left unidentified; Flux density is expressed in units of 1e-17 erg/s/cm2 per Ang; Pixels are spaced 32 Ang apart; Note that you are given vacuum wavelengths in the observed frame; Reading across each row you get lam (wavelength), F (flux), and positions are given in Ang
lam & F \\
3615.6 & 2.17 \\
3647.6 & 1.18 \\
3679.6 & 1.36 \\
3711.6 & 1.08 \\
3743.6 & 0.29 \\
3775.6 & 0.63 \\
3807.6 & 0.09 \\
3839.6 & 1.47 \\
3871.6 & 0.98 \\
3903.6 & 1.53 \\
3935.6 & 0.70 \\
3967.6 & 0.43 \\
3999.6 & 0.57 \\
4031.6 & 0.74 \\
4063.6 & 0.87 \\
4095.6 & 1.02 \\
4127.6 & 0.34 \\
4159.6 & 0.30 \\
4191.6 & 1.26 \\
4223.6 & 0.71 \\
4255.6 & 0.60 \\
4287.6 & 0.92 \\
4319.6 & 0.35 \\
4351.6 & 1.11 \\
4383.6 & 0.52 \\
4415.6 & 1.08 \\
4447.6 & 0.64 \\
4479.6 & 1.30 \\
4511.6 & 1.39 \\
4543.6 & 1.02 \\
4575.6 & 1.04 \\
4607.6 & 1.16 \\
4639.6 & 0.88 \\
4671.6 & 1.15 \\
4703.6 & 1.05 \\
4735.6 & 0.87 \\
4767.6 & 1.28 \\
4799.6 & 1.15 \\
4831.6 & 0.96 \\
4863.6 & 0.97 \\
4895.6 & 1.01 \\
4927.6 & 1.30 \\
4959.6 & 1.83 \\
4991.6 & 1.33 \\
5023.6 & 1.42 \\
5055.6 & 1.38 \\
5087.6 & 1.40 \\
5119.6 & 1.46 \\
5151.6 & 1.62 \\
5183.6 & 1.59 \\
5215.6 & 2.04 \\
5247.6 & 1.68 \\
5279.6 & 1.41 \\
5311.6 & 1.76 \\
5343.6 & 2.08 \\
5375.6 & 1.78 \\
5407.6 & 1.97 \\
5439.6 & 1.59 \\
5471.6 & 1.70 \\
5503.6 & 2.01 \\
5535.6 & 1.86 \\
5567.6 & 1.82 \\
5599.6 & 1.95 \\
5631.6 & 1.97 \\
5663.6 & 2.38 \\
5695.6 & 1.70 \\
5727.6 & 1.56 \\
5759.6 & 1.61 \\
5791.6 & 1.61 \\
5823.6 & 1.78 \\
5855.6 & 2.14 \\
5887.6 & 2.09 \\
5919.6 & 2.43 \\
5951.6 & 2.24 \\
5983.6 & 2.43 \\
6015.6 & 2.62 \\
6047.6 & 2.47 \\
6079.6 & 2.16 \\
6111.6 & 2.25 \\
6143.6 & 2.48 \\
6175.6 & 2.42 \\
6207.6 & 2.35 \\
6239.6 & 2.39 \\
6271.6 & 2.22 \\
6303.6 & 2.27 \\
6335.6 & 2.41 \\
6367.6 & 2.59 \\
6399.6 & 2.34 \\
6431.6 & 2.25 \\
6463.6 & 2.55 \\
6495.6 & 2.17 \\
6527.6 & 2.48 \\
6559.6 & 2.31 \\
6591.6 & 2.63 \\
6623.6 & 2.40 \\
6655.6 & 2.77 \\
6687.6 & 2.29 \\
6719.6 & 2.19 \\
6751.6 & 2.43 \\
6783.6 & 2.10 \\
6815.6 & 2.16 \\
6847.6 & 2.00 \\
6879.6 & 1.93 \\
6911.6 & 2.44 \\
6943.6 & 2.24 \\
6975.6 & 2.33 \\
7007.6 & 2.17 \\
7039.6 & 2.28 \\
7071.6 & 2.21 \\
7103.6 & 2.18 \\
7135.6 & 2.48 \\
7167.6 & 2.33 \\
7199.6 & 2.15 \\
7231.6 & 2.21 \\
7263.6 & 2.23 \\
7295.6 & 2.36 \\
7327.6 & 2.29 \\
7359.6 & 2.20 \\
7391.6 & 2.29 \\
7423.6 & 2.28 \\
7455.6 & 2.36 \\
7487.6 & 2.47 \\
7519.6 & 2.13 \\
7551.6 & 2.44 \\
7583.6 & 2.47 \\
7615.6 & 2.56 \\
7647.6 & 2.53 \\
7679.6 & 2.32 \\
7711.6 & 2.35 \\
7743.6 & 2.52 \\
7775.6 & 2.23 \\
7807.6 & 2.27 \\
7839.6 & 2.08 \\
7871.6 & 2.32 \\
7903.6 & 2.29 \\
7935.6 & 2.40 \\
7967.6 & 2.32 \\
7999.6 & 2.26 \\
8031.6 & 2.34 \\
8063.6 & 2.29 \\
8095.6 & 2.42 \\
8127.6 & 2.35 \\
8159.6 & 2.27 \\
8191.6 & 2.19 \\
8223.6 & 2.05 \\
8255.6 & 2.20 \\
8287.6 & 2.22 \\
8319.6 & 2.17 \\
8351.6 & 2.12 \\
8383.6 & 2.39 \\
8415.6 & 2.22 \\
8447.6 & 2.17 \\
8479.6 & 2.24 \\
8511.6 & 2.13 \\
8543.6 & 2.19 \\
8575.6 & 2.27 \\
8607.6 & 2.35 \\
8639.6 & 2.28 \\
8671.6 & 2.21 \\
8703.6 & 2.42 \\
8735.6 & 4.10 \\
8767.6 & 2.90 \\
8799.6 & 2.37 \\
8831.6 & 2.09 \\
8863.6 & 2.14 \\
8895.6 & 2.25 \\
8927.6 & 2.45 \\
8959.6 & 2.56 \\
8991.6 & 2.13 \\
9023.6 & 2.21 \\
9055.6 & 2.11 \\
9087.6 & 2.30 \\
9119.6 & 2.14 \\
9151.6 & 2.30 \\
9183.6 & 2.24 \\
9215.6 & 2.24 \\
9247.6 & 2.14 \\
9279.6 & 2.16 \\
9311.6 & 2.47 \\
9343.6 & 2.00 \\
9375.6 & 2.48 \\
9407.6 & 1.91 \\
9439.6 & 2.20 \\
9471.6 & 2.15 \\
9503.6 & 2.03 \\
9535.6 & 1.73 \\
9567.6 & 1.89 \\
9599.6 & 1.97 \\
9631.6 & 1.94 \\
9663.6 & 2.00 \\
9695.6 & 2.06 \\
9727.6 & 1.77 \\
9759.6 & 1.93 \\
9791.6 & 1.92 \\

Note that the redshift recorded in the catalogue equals 0.331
